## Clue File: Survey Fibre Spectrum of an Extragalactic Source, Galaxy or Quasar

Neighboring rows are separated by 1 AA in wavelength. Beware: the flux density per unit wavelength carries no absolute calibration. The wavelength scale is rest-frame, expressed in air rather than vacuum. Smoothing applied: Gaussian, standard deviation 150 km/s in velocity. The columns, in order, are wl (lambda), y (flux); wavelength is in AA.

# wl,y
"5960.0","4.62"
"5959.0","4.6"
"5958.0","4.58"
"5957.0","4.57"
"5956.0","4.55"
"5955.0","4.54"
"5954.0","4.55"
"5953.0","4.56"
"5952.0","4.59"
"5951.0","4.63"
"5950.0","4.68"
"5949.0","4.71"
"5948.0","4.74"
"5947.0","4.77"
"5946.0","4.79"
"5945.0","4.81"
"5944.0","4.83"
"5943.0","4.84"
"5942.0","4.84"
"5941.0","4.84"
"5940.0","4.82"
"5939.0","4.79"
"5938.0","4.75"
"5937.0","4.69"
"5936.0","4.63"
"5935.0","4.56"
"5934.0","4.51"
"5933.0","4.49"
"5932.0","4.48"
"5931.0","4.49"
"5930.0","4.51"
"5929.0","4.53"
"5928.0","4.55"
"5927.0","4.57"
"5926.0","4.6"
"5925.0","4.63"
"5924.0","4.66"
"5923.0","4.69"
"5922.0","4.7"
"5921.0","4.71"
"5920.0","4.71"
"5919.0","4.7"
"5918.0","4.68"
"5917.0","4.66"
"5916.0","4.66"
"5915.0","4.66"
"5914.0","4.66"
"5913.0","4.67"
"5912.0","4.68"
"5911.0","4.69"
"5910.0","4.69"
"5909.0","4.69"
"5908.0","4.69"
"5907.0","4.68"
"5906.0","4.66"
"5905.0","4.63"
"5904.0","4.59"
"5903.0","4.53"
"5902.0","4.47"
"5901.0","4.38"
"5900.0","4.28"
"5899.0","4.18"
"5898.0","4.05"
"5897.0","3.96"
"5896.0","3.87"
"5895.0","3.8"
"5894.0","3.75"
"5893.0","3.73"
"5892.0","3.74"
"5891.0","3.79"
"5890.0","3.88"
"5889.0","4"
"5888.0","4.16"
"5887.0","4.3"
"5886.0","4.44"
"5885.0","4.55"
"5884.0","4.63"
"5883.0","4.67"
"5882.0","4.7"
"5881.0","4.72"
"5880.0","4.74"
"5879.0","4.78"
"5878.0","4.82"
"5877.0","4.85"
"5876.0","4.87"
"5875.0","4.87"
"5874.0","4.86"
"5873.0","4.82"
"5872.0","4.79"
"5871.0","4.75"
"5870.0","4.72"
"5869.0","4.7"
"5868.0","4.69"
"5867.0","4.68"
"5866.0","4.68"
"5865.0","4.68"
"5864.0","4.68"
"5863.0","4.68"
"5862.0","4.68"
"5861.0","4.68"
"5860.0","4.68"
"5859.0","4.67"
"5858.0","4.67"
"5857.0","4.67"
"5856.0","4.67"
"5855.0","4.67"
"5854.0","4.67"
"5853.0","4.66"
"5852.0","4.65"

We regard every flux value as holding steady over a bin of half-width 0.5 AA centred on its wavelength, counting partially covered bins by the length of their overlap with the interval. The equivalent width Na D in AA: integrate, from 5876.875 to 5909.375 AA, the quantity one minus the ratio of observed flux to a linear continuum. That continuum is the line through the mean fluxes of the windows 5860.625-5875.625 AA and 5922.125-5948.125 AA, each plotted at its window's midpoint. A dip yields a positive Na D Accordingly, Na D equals 2.5 AA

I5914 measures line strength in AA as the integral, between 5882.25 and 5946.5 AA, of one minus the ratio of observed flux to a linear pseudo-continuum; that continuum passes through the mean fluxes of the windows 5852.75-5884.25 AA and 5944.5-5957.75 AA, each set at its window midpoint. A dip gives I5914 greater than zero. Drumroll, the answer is 2.5 AA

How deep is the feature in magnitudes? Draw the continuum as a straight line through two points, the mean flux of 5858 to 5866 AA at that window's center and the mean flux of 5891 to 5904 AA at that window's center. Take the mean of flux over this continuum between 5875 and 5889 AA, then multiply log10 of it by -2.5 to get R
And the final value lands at -0.07 mag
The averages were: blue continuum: 4.68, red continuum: 4.07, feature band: 4.62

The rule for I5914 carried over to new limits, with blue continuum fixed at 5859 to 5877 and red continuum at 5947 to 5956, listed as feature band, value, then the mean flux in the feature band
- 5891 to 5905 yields 1.8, 4.11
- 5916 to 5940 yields 0.2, 4.63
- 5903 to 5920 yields 0.1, 4.67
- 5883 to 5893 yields 1.2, 4.17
